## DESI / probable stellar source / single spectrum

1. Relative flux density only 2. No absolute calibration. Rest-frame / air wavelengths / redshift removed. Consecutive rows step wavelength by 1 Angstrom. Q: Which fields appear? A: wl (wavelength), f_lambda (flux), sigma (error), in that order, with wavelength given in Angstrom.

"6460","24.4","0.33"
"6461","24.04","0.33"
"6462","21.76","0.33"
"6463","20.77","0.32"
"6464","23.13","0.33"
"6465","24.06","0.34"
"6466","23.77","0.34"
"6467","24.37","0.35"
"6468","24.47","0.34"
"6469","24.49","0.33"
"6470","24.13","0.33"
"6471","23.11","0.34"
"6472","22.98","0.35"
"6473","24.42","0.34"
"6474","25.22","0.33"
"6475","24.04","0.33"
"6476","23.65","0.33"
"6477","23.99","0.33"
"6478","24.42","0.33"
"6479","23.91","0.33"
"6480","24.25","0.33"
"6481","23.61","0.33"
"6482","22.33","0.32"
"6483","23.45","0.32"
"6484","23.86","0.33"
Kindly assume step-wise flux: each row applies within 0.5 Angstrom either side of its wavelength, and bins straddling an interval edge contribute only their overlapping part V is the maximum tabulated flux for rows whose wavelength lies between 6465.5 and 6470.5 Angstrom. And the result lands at 24.49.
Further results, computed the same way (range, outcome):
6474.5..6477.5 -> 24.04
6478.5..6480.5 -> 24.25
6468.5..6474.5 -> 25.22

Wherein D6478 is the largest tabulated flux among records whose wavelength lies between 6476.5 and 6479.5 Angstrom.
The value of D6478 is 24.42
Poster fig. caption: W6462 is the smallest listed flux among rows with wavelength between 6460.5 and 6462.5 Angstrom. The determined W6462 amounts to 21.76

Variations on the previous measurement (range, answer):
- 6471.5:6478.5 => 22.98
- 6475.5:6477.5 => 23.65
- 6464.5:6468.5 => 23.77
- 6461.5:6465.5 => 20.77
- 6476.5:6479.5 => 23.91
